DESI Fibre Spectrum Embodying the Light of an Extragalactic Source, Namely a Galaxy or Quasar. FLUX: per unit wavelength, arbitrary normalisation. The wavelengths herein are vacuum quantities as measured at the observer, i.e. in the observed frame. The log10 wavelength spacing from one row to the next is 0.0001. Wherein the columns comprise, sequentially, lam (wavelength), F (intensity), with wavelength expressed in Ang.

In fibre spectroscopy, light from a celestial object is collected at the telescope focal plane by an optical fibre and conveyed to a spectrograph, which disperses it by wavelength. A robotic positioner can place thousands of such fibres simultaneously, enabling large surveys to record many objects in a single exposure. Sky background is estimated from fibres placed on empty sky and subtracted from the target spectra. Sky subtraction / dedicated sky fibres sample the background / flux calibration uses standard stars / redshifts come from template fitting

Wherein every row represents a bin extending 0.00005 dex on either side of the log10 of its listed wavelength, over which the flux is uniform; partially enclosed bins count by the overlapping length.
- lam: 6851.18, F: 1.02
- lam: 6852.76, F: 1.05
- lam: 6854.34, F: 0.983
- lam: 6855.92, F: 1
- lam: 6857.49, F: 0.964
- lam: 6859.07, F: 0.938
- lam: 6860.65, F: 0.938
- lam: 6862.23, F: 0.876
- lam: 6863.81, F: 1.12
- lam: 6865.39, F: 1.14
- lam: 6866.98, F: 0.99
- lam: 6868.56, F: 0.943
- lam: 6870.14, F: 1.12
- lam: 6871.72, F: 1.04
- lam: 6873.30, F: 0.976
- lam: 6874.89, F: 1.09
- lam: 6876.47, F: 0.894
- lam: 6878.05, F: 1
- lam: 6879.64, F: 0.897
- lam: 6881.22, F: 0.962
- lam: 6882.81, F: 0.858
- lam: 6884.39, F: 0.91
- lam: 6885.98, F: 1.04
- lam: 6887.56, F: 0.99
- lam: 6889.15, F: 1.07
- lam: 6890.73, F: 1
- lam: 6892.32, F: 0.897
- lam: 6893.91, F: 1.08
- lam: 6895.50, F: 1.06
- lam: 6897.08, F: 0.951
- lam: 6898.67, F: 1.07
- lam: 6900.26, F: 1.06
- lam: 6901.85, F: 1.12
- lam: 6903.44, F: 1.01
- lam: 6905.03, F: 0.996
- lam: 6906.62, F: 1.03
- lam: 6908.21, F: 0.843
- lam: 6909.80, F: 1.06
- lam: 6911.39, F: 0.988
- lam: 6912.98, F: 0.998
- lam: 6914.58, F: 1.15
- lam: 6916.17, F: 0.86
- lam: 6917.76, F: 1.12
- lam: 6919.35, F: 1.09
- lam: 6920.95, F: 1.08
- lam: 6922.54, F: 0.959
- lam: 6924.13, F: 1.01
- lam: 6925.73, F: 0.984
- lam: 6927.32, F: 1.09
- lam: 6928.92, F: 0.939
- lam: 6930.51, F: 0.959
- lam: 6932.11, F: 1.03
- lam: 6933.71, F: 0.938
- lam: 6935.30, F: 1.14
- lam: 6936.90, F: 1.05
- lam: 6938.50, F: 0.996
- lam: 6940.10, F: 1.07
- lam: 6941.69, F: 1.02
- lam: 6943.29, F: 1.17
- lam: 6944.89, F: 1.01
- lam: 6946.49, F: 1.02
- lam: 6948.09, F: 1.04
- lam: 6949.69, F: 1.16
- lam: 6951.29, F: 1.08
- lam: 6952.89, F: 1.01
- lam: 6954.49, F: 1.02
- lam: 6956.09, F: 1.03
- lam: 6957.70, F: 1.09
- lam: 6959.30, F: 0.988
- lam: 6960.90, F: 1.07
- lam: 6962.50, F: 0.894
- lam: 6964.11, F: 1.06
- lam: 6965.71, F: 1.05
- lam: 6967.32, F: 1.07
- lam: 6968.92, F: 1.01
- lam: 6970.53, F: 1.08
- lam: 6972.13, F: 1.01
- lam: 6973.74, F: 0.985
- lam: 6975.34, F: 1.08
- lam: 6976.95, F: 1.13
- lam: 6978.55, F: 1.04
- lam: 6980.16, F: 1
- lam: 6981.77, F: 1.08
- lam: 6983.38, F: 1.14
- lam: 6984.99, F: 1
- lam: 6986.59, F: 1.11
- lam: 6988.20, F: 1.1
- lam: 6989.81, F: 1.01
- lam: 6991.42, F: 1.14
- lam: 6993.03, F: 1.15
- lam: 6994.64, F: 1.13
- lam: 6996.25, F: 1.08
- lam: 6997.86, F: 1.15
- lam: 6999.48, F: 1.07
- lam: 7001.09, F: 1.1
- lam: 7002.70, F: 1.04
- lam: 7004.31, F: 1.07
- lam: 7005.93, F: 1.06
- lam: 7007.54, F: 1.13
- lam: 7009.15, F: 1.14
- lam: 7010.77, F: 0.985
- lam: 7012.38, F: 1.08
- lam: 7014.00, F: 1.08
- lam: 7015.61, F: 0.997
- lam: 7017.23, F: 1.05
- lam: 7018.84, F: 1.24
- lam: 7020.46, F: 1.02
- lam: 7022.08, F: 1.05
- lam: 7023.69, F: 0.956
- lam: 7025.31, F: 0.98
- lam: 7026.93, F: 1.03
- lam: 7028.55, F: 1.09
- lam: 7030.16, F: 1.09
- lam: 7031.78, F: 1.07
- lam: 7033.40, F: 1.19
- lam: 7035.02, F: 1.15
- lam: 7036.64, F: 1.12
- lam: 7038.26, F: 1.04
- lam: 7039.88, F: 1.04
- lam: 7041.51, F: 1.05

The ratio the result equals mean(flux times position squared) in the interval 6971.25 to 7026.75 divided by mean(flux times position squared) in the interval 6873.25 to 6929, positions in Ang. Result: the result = 1.09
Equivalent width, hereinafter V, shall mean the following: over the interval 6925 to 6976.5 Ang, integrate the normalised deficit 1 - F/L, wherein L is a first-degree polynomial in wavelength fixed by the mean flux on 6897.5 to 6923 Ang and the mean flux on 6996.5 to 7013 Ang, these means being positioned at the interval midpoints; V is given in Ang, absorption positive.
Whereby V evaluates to 0.69 Ang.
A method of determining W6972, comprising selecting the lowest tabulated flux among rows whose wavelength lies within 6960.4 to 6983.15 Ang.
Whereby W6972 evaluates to 0.894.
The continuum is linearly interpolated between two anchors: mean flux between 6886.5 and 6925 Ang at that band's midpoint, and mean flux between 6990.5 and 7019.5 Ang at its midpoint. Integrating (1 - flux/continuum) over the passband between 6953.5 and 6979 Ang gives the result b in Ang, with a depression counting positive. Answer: 0.6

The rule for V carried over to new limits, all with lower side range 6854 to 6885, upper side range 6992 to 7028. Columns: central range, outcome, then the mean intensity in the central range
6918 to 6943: -0.2 Ang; 1.03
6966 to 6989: -0.2 Ang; 1.06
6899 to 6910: -0.1 Ang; 1.02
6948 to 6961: -0.2 Ang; 1.05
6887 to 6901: -0.3 Ang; 1.02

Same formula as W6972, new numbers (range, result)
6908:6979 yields 0.843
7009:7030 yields 0.956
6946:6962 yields 0.988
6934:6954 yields 0.996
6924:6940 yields 0.938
